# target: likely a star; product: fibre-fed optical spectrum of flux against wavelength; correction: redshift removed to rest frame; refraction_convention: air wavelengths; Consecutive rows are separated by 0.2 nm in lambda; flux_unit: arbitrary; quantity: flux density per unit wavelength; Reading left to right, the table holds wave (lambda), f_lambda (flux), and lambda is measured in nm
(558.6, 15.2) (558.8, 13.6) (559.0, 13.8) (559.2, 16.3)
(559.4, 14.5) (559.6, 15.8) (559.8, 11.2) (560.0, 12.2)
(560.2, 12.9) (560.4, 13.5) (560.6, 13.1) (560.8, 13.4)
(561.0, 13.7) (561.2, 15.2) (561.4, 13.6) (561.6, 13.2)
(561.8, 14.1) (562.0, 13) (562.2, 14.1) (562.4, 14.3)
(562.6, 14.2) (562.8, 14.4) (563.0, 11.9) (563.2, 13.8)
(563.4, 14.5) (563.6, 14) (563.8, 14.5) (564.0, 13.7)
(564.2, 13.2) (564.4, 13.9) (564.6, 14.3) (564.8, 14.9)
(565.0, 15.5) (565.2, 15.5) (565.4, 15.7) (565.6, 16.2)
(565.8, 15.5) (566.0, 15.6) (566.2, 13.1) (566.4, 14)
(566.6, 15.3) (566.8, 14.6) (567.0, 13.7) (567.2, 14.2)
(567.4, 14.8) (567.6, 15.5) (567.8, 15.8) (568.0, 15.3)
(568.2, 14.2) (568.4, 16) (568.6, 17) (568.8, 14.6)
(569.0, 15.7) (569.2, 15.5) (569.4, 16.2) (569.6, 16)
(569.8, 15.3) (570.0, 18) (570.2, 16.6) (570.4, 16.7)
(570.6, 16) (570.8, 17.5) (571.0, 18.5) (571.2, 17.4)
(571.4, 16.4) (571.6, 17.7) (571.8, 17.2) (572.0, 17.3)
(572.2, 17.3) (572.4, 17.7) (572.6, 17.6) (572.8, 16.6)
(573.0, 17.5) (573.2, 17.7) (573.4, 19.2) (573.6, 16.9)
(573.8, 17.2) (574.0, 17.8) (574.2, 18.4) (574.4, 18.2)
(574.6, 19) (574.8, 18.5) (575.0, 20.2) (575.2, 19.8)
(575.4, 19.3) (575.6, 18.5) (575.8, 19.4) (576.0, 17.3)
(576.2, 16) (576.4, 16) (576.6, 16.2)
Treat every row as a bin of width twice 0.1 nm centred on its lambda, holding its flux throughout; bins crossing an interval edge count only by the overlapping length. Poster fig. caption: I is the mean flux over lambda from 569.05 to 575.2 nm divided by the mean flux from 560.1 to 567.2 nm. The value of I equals 1.23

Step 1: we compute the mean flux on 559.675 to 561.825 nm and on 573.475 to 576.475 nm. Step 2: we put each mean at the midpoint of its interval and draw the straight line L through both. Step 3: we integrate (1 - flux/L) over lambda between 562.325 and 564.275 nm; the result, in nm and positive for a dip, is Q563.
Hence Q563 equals 0.04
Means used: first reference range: 13.3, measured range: 13.9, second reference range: 18.2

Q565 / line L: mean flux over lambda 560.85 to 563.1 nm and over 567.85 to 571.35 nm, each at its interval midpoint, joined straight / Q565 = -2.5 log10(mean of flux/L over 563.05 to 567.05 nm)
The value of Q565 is 0.017 mag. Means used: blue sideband 13.8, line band 14.6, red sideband 16.3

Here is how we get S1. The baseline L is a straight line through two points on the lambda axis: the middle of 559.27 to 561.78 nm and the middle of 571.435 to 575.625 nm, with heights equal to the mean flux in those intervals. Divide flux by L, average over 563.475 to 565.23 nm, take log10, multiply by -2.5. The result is 0.04 mag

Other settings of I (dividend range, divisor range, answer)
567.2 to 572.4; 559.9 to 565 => 1.18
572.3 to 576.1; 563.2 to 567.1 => 1.25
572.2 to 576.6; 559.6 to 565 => 1.31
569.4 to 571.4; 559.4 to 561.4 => 1.25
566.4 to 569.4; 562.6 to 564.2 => 1.10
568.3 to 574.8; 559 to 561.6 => 1.24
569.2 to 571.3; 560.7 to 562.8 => 1.21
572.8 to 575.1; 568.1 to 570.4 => 1.14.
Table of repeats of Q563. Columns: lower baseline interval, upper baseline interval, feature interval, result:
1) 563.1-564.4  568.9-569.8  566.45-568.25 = 0.04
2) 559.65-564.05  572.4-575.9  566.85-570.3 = 0.14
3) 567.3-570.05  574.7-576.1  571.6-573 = 0.01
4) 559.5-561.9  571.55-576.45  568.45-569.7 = 0.04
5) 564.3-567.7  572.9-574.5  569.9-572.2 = -0.05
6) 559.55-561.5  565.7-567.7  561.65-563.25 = 0.01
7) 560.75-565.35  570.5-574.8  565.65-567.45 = 0.09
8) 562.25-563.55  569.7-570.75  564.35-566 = -0.06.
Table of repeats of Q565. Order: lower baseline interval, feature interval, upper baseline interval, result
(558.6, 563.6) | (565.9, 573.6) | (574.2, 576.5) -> 0.03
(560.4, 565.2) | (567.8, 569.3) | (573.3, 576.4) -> 0.04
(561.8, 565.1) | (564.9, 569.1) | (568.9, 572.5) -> 0.02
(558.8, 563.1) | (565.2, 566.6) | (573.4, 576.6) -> 0.01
